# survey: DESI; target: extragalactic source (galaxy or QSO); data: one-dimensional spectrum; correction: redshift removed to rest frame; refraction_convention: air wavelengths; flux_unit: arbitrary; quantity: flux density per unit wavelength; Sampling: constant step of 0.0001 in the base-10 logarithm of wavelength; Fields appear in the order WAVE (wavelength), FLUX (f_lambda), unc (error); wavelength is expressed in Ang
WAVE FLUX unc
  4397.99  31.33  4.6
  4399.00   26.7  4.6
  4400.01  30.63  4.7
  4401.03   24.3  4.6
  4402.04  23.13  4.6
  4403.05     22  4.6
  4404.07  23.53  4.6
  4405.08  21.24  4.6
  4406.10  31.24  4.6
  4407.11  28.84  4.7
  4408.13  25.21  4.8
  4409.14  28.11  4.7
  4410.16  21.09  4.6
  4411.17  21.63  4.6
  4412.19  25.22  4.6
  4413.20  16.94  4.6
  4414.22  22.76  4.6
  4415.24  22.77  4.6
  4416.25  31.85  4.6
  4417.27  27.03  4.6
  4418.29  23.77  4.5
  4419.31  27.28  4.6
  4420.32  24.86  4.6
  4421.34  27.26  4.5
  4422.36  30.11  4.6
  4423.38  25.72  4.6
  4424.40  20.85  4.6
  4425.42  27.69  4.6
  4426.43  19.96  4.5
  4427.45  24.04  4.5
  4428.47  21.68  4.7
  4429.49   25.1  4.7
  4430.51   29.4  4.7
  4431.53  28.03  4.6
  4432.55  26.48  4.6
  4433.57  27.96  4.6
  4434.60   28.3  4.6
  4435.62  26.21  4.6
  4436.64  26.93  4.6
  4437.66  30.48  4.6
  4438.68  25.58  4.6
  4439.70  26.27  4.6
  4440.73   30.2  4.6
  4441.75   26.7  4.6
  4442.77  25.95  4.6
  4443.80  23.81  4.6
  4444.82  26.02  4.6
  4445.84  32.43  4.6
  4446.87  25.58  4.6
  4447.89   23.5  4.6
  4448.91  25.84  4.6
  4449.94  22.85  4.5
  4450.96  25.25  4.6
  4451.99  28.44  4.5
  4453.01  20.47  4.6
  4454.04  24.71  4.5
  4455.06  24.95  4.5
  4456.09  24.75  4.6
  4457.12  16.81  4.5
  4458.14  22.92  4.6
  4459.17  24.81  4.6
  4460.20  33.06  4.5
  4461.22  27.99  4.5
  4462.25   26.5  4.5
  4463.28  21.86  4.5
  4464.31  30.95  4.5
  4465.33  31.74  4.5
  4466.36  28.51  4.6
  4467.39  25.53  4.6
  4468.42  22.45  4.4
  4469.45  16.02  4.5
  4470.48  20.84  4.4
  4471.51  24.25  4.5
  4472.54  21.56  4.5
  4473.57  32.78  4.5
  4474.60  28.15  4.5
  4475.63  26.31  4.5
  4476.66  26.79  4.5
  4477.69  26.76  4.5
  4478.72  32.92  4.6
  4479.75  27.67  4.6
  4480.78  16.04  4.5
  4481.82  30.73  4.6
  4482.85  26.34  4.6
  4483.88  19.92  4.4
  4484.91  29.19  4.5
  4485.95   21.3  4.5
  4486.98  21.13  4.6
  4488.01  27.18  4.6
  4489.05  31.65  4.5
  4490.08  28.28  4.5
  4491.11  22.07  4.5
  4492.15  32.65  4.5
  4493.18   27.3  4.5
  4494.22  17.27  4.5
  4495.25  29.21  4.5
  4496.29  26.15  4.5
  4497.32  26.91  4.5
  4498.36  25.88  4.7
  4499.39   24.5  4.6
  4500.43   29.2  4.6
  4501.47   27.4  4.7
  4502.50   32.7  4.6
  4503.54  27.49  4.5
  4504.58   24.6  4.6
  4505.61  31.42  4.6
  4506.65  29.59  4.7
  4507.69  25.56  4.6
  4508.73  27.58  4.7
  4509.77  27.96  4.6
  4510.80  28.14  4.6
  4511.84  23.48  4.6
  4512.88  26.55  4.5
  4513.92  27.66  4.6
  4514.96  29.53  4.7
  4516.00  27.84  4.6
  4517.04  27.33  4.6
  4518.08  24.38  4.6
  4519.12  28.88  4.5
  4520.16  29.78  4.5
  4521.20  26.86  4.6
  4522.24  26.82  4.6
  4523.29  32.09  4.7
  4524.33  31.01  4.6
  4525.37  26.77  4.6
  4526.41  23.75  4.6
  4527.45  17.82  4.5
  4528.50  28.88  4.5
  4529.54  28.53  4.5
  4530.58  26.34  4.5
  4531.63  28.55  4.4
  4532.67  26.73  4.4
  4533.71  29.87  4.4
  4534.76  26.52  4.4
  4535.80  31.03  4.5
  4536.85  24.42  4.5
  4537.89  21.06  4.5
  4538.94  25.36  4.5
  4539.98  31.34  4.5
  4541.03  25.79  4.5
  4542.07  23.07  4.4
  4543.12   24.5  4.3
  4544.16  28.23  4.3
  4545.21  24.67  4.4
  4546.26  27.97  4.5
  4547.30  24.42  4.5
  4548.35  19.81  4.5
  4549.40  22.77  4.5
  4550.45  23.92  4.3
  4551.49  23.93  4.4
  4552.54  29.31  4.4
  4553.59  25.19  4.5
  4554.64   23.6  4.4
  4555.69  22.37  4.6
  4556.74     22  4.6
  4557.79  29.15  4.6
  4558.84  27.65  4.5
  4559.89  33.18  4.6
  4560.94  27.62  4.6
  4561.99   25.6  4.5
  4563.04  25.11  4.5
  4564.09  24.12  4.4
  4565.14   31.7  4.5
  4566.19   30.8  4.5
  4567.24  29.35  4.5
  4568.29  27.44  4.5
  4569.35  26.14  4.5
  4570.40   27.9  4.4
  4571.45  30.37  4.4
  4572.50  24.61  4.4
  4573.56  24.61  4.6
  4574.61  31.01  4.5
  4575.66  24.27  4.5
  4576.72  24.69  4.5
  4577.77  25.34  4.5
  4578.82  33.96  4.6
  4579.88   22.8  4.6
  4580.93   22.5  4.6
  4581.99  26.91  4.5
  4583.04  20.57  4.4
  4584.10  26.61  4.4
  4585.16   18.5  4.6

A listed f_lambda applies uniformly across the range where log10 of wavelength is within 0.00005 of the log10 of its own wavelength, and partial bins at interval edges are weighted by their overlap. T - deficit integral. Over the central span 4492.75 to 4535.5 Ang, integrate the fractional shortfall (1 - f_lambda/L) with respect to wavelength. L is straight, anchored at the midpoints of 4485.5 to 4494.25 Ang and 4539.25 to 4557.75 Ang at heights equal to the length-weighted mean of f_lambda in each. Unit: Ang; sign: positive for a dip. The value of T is -2.8 Ang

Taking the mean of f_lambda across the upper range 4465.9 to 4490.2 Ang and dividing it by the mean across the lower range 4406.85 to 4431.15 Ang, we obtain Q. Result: 1.0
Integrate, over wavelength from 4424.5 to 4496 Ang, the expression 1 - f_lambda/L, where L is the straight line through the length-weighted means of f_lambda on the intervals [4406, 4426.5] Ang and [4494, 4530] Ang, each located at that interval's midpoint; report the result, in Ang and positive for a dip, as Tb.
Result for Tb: 0.91 Ang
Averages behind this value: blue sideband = 25.3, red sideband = 27.2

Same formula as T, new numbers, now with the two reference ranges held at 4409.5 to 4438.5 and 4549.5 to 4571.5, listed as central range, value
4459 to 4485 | -0.2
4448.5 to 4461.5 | 0.5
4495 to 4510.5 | -0.9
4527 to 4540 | 0.0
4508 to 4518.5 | -0.3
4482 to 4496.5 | 0.2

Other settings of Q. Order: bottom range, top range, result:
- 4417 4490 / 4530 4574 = 1.02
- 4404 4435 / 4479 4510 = 1.05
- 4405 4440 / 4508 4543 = 1.05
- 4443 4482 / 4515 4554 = 1.03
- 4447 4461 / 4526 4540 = 1.07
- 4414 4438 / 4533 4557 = 0.97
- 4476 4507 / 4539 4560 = 0.96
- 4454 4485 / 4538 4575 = 1.03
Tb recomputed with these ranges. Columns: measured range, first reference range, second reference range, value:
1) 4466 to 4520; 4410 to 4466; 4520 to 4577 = -0.6 Ang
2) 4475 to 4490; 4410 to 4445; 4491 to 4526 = 0.5 Ang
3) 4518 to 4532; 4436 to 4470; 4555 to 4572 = -0.2 Ang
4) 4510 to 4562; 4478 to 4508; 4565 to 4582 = 1.0 Ang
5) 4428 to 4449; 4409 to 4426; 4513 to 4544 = -1.3 Ang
